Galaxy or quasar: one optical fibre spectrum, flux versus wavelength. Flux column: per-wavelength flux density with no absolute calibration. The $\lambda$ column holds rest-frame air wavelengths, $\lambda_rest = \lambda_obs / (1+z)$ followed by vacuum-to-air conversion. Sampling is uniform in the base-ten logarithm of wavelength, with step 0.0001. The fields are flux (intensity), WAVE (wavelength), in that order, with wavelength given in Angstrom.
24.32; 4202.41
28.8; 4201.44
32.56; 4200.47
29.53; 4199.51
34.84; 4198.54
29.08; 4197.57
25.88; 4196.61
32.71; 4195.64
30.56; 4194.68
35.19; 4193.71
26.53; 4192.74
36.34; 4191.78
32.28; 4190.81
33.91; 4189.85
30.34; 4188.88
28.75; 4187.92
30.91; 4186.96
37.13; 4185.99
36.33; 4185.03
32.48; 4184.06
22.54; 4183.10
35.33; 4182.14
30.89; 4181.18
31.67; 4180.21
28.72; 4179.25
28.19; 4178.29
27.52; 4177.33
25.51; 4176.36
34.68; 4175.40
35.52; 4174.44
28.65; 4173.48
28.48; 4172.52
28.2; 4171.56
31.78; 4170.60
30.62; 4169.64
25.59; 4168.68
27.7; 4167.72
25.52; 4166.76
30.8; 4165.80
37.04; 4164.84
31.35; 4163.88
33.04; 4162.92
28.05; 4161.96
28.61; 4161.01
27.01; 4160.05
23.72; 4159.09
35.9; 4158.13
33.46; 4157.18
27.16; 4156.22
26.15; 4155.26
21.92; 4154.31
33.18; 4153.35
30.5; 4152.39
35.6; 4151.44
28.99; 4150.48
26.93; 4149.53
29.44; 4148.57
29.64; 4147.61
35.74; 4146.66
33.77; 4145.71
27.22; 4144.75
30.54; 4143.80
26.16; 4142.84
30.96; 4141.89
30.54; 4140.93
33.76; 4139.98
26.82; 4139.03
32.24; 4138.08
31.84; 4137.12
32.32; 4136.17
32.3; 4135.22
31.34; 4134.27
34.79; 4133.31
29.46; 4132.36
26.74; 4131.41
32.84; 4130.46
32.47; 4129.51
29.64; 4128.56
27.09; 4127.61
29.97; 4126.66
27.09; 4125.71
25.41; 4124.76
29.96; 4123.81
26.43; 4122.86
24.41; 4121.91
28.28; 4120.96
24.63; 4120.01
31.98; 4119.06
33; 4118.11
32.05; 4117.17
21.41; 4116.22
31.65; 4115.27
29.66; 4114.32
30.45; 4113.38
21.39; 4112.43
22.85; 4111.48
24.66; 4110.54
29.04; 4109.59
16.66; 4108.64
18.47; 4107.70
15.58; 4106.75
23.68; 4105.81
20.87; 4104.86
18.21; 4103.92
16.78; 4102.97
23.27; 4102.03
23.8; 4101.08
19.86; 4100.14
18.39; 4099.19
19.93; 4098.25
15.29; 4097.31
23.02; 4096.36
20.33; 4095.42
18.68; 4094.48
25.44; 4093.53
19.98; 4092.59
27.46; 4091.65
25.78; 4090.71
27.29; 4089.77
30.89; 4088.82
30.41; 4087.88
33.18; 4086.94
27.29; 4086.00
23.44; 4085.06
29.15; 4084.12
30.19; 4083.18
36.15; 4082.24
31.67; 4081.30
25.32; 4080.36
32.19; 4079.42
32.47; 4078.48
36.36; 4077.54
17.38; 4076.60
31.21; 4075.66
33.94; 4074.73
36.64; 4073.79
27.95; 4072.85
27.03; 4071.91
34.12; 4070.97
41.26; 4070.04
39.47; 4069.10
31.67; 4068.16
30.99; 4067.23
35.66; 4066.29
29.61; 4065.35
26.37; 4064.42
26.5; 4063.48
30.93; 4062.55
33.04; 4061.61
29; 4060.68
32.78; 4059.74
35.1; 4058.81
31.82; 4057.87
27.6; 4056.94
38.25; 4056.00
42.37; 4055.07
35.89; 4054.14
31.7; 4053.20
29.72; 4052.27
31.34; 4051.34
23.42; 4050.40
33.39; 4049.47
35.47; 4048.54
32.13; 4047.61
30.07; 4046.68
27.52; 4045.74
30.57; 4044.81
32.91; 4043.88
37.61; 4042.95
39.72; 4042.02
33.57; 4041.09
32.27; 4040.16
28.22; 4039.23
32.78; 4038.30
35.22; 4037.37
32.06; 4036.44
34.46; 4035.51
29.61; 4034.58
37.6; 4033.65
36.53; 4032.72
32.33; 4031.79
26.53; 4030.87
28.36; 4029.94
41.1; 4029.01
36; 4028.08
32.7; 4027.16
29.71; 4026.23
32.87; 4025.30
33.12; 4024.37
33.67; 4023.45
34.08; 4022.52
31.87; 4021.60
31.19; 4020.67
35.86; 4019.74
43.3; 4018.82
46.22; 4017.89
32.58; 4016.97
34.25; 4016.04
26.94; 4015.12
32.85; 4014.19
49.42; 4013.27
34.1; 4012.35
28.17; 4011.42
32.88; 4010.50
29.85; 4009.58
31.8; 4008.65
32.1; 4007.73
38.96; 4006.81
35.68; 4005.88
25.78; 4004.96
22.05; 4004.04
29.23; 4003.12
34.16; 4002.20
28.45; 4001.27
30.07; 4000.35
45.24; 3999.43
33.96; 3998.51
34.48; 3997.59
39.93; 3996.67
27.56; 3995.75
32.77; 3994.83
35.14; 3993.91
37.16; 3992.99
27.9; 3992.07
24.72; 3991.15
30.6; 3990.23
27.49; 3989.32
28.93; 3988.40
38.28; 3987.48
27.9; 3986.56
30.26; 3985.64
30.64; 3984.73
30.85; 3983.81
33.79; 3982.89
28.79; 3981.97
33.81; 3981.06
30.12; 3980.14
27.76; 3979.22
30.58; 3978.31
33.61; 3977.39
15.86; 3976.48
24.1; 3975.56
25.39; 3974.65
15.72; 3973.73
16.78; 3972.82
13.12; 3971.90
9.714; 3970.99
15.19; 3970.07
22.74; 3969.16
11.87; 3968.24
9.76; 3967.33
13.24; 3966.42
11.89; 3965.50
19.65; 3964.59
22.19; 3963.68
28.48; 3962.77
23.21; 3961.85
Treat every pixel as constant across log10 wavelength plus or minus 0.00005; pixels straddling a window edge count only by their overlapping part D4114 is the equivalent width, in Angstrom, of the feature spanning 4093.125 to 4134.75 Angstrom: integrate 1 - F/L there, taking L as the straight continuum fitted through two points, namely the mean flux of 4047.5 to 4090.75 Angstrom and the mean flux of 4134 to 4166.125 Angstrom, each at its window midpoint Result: 7.66 Angstrom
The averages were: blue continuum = 31.4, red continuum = 30.4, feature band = 25.2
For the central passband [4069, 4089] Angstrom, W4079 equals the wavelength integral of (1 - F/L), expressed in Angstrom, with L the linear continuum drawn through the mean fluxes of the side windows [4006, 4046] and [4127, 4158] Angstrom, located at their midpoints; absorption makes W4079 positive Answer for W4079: 0.74 Angstrom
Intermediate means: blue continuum 33.8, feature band 31.1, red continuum 30.4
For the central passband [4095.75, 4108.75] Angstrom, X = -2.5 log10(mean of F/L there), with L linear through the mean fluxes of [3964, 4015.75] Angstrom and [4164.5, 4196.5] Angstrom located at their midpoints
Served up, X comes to 0.45 mag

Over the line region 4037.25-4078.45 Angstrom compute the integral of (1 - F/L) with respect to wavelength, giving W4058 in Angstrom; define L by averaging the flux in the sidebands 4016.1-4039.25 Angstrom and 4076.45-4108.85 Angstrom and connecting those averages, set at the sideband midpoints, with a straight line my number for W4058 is -3.8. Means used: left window 34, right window 24.5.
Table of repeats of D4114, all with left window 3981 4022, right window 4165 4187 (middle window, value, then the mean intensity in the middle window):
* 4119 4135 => 1.06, 28.9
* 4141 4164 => 0.64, 29.8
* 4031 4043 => -0.50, 33.7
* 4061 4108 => 6.75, 27.1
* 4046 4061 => -0.18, 32.5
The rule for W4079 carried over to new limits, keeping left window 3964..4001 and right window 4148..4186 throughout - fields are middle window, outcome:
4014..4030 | -4.3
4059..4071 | -1.9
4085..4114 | 5.7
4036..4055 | -3.3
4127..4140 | -0.7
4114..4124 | 0.2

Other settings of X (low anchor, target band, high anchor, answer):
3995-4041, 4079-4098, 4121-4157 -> 0.18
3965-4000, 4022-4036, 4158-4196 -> -0.21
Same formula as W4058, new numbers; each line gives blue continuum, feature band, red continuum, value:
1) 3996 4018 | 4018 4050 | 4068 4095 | -1.4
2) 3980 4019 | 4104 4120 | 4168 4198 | 3.3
